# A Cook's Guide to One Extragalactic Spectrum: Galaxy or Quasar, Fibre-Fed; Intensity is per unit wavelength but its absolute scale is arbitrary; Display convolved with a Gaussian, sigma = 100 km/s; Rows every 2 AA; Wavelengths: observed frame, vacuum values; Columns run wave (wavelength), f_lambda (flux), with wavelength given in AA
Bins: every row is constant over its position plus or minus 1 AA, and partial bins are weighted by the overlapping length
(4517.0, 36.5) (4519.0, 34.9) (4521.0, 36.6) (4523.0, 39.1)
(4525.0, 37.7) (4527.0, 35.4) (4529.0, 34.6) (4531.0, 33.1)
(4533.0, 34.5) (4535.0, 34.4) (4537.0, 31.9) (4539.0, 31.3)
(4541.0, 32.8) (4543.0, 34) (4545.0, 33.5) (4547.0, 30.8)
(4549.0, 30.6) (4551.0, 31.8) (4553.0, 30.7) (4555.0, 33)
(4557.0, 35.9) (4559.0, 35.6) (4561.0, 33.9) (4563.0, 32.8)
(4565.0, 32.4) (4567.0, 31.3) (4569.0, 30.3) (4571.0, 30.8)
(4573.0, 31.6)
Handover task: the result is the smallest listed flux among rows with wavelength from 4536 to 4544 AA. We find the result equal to 31.3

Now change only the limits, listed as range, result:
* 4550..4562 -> 30.7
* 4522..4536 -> 33.1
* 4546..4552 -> 30.6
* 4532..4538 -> 31.9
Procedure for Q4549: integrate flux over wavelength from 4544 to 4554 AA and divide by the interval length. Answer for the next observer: 31.5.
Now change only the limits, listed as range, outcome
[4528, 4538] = 33.7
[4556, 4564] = 34.5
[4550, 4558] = 32.9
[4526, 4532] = 34.4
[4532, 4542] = 33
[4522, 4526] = 38.4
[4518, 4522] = 35.8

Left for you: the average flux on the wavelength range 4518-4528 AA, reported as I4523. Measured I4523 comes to 36.7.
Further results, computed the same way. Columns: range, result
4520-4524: 37.9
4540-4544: 33.4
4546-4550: 30.7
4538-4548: 32.5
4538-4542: 32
